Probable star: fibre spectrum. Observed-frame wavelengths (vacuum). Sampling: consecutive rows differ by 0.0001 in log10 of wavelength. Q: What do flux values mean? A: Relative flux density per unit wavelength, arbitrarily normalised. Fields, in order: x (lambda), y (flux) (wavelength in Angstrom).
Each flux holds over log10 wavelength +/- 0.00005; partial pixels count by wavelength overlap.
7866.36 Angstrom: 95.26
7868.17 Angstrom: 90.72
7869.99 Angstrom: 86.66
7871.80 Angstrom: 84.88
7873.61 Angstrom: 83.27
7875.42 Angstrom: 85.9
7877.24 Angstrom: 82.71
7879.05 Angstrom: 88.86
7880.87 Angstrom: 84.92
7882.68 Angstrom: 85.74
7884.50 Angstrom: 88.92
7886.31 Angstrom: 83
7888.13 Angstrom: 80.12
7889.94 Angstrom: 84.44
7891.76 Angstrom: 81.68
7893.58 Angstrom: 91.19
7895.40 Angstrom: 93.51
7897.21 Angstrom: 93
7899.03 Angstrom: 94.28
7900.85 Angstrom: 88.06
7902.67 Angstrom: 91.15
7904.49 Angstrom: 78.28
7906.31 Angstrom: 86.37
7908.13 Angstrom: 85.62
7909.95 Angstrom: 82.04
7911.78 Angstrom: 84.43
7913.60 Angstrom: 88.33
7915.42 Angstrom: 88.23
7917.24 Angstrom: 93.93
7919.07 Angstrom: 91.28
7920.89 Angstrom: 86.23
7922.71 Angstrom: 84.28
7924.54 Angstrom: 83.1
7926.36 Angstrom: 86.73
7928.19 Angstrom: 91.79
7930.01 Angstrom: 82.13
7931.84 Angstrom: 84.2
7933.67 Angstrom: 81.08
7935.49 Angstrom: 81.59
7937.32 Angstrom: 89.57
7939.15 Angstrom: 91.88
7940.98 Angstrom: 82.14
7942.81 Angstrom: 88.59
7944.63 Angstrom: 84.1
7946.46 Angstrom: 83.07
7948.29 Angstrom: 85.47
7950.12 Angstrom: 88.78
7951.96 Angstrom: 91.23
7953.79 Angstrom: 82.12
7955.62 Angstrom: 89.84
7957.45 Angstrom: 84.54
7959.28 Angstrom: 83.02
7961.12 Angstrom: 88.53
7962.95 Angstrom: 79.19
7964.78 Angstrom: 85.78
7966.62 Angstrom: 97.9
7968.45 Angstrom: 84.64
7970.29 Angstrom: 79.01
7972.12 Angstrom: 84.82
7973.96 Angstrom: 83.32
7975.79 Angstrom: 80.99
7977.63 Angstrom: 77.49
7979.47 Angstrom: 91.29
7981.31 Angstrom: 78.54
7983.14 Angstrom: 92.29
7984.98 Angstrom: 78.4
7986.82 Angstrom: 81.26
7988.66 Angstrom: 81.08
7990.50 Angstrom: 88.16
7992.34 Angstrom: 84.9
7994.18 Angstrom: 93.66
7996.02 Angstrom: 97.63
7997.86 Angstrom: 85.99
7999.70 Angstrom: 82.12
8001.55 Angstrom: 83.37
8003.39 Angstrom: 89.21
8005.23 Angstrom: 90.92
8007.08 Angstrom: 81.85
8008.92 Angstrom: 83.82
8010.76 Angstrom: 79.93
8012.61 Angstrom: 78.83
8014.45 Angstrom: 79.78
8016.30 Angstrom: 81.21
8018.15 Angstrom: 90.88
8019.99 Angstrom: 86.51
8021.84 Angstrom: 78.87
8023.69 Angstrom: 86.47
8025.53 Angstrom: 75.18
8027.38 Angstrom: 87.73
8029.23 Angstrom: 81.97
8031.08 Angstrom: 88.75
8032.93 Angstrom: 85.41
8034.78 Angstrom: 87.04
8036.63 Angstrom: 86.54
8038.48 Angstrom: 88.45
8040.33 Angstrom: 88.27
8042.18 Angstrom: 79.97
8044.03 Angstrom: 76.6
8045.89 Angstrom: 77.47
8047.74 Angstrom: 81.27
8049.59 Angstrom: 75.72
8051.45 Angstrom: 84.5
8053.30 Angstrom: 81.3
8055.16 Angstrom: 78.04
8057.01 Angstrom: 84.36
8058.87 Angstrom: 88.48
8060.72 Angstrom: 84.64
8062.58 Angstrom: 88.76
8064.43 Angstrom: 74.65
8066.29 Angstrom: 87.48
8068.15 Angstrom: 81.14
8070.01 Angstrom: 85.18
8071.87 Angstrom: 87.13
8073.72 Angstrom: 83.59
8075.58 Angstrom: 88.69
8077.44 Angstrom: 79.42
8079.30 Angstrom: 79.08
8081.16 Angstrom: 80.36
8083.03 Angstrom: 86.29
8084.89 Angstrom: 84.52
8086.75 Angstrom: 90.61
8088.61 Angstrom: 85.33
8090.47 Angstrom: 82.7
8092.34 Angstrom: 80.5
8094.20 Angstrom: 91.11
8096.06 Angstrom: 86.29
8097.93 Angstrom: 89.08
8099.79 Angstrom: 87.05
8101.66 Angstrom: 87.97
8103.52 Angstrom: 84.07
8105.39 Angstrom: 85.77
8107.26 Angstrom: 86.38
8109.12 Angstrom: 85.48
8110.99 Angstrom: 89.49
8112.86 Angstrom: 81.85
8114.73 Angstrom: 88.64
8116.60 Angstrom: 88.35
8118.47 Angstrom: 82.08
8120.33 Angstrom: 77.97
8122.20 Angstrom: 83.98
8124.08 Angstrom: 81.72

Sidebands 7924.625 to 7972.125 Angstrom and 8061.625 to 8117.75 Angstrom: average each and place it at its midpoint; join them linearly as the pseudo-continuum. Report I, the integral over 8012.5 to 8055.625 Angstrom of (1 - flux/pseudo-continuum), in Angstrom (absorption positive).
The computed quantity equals 1.3 Angstrom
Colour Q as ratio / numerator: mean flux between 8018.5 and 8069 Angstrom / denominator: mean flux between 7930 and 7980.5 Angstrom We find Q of 0.98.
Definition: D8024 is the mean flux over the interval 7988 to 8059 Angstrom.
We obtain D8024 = 84.1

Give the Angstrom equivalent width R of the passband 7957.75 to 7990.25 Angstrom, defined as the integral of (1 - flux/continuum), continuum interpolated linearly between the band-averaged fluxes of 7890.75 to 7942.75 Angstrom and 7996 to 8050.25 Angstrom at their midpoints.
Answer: 0.5 Angstrom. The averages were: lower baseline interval 87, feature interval 84.1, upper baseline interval 83.7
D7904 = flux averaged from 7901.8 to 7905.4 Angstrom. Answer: 84.6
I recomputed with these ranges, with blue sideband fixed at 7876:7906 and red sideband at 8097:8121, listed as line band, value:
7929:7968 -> 0.3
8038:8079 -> 1.5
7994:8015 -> 0.2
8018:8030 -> 0.4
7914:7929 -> -0.3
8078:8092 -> 0.3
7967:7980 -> 0.5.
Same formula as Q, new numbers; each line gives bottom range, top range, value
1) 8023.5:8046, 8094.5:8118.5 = 1.03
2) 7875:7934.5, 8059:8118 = 0.98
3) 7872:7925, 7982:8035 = 0.98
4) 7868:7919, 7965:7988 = 0.97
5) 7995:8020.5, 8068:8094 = 0.99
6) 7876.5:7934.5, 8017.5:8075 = 0.97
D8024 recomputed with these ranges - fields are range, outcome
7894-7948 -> 86.9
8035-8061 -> 82.6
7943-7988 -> 84.9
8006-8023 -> 82.5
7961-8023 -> 84.7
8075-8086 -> 83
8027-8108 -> 84.3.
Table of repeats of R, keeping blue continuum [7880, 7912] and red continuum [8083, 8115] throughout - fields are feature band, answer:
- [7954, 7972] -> 0.2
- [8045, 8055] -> 0.7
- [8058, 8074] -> 0.3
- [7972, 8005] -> 0.4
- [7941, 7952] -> 0.0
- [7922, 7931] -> 0.1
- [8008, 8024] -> 0.7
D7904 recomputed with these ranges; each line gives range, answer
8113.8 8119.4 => 86.4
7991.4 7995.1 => 89.3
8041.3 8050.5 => 78.2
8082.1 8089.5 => 86.8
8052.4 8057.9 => 81.2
